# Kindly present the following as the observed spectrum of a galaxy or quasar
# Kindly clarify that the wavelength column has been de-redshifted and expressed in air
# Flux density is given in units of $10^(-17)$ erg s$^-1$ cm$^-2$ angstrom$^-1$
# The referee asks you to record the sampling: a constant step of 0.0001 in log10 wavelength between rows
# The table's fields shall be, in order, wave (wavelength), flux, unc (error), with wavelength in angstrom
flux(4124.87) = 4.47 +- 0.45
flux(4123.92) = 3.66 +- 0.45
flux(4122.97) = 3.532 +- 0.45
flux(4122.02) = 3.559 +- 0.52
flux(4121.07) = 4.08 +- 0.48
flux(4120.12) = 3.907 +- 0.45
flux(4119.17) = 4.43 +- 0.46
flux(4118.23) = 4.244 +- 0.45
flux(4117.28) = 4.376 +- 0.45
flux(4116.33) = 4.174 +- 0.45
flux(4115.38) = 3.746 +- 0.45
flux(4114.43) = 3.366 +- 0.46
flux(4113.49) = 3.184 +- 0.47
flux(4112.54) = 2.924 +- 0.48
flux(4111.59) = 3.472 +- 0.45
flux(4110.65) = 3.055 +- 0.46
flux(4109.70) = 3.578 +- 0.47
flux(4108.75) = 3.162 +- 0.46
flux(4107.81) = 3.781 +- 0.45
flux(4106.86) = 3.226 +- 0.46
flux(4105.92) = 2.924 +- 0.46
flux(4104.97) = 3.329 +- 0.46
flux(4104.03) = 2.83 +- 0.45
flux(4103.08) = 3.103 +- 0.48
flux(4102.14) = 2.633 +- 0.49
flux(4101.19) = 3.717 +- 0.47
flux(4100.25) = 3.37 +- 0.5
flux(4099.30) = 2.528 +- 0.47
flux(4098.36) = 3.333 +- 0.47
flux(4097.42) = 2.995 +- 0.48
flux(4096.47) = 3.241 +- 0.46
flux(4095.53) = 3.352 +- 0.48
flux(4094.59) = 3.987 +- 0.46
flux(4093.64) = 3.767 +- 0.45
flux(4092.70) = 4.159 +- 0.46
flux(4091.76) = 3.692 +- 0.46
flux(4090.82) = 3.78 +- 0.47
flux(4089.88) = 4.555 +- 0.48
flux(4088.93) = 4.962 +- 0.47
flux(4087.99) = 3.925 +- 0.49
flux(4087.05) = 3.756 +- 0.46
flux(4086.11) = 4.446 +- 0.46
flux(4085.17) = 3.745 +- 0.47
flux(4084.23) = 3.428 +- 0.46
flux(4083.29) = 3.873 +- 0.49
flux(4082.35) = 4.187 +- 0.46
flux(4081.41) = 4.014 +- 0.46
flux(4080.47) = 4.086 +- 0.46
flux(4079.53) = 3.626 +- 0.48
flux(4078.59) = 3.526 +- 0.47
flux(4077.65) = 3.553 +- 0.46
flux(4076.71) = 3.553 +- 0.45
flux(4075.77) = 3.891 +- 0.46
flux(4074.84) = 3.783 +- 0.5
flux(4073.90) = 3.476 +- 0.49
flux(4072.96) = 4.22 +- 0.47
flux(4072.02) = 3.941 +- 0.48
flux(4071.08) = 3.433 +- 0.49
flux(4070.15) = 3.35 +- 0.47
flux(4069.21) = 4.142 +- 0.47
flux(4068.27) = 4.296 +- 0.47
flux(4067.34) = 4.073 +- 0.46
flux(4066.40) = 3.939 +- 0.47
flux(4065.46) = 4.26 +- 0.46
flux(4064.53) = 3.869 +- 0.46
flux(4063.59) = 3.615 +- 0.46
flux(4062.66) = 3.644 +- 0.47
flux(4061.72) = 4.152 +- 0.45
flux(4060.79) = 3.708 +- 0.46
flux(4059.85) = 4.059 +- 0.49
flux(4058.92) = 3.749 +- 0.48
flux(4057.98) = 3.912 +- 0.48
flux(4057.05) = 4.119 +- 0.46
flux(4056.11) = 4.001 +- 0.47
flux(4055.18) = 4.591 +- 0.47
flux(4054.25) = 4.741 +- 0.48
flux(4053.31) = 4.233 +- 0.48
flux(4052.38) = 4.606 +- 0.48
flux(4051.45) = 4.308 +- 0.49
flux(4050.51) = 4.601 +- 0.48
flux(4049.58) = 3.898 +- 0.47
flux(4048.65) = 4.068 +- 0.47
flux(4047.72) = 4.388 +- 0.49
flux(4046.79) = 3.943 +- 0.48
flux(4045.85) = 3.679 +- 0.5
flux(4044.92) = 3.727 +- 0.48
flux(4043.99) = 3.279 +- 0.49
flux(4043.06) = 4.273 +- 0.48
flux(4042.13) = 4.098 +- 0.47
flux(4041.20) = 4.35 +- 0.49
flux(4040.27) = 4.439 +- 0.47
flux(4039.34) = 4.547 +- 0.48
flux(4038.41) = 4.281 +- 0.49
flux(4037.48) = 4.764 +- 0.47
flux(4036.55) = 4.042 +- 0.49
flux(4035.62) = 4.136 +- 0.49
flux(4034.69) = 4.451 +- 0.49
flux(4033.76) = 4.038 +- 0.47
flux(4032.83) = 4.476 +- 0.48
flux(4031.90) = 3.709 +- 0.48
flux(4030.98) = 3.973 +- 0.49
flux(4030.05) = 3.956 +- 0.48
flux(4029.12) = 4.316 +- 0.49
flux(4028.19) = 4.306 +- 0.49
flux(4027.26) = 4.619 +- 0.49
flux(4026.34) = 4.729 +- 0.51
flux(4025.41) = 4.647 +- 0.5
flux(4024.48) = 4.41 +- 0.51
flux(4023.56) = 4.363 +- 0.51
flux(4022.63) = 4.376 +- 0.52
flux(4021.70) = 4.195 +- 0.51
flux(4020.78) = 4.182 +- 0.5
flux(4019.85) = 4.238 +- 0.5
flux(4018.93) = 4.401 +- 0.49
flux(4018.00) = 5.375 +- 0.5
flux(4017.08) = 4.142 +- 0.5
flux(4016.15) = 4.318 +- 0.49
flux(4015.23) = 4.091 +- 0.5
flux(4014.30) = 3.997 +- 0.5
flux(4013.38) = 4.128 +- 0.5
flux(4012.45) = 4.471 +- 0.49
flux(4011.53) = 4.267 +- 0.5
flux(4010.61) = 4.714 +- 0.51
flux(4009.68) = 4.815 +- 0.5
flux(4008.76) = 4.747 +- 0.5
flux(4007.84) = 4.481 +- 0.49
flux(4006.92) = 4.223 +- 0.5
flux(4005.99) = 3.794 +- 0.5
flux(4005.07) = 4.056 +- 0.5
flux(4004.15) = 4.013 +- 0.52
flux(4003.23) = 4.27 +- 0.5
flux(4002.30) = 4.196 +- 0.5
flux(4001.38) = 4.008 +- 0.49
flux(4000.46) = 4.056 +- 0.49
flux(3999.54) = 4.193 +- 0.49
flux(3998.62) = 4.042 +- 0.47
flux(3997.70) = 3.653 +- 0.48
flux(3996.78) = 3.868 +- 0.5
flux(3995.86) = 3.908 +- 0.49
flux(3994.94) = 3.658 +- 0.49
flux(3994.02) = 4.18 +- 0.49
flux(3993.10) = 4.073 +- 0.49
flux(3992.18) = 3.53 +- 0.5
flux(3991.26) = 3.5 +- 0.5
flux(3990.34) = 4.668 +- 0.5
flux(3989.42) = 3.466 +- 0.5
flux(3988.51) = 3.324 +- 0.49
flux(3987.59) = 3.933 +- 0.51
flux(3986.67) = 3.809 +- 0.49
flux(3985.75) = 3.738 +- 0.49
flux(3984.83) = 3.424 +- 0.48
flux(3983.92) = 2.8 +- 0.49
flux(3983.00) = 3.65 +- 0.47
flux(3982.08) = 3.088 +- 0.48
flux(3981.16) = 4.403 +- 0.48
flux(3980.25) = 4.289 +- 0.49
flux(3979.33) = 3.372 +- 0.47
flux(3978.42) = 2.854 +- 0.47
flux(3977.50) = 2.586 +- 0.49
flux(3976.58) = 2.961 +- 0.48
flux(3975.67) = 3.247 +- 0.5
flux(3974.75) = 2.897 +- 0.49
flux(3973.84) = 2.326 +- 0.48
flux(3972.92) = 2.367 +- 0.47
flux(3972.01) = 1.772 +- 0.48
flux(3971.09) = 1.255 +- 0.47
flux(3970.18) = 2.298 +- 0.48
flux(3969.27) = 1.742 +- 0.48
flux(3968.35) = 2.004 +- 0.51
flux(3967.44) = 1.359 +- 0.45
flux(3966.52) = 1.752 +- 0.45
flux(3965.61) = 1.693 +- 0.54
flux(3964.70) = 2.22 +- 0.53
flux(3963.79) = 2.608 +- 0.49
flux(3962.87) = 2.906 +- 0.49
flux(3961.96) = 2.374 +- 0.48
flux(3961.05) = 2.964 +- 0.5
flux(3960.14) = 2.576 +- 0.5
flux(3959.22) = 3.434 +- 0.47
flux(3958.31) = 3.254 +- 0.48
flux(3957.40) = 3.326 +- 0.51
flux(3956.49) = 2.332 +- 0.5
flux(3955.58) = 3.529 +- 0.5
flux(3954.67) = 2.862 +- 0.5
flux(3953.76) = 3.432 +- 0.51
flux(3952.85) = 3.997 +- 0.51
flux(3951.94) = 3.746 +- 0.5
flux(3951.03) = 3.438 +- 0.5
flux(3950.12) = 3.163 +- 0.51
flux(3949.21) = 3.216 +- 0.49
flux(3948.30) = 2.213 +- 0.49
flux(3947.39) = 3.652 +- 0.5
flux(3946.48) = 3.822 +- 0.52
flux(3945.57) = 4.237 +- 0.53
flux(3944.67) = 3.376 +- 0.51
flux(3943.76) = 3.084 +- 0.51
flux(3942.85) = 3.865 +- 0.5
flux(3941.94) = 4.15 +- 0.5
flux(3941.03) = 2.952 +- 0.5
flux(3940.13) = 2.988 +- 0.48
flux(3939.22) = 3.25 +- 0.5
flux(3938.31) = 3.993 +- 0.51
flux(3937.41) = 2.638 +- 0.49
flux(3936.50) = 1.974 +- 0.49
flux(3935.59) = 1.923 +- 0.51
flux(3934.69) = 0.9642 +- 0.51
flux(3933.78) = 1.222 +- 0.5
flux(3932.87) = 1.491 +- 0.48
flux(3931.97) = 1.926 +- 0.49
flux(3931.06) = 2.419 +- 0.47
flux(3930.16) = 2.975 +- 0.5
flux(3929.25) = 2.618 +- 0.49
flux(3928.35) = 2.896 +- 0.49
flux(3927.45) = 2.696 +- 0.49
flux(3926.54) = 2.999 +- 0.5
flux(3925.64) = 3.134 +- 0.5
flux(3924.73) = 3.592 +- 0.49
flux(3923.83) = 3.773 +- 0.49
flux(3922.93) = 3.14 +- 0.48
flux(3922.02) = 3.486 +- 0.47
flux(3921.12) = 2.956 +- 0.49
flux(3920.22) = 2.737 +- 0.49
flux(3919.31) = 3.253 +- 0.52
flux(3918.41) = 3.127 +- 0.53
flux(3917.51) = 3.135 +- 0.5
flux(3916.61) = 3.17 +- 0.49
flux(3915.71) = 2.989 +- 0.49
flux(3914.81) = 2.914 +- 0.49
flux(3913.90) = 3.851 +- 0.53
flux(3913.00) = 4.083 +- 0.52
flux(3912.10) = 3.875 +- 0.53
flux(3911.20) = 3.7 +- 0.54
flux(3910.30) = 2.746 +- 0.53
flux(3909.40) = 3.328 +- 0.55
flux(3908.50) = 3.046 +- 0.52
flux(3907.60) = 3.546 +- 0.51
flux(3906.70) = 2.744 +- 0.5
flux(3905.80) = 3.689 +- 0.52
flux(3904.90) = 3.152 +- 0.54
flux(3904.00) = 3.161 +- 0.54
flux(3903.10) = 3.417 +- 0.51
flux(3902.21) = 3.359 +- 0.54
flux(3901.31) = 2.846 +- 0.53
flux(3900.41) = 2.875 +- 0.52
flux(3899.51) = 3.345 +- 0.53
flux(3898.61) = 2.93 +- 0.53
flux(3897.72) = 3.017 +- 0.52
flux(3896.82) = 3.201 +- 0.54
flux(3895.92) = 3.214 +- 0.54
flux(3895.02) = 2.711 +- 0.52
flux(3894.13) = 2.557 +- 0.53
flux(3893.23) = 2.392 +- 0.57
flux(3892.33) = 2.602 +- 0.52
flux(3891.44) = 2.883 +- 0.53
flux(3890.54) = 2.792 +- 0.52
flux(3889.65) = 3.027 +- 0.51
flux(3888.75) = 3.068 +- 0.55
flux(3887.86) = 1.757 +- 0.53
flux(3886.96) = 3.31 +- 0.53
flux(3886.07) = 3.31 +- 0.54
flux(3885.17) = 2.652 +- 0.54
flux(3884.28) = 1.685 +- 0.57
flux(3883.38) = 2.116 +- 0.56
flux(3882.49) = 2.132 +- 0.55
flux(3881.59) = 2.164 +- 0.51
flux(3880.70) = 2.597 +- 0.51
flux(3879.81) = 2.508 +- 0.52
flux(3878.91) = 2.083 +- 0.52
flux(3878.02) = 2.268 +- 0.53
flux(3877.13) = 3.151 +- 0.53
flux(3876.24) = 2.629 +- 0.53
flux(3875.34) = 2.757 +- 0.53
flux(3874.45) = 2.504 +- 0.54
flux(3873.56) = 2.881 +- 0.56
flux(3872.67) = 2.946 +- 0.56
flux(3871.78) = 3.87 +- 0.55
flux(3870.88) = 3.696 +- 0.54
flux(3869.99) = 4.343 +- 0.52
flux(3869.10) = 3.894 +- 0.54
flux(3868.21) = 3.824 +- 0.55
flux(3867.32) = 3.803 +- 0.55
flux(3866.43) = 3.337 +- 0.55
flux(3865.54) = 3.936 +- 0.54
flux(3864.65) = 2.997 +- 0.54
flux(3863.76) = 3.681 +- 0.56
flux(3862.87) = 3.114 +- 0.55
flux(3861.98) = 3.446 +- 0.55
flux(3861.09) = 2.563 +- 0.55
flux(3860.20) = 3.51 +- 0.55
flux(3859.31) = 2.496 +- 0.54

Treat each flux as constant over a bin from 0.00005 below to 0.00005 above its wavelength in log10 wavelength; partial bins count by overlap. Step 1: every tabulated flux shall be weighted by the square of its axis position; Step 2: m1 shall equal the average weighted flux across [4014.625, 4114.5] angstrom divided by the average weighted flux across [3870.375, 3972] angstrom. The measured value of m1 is 1.46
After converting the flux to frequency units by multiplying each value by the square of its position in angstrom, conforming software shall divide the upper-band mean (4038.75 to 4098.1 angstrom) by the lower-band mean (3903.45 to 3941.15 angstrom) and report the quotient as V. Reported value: 1.4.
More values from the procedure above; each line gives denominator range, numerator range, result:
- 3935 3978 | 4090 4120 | 1.32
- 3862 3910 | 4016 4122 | 1.43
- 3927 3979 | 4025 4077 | 1.57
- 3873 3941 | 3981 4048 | 1.52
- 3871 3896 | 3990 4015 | 1.64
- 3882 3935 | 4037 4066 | 1.52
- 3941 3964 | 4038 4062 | 1.33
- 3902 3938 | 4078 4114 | 1.32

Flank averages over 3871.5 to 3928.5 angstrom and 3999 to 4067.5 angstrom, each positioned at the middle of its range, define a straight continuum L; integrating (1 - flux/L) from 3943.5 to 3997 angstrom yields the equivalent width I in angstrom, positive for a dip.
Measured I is 7.7 angstrom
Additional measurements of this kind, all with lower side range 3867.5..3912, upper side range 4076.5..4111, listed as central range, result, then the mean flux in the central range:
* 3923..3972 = 5.4 angstrom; 2.79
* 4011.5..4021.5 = -2.9 angstrom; 4.33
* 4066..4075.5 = -0.9 angstrom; 3.87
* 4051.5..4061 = -2.0 angstrom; 4.19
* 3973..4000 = -2.4 angstrom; 3.55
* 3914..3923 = -0.2 angstrom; 3.12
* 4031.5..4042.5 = -2.8 angstrom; 4.28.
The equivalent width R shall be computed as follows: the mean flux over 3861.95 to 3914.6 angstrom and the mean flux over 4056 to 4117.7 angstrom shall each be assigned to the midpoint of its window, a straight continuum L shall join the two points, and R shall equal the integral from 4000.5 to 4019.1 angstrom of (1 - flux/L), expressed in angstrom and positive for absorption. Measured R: -4.7 angstrom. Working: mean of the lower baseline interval 3.06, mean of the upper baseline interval 3.69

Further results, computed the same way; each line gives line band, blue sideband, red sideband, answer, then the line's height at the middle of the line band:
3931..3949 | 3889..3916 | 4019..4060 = 3.2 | 3.43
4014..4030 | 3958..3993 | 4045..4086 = -4.3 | 3.46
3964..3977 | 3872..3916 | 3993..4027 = 5.7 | 3.8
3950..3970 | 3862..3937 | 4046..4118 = 2.9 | 3.22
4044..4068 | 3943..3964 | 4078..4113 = -4.1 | 3.47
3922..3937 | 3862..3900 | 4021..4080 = 3.4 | 3.27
